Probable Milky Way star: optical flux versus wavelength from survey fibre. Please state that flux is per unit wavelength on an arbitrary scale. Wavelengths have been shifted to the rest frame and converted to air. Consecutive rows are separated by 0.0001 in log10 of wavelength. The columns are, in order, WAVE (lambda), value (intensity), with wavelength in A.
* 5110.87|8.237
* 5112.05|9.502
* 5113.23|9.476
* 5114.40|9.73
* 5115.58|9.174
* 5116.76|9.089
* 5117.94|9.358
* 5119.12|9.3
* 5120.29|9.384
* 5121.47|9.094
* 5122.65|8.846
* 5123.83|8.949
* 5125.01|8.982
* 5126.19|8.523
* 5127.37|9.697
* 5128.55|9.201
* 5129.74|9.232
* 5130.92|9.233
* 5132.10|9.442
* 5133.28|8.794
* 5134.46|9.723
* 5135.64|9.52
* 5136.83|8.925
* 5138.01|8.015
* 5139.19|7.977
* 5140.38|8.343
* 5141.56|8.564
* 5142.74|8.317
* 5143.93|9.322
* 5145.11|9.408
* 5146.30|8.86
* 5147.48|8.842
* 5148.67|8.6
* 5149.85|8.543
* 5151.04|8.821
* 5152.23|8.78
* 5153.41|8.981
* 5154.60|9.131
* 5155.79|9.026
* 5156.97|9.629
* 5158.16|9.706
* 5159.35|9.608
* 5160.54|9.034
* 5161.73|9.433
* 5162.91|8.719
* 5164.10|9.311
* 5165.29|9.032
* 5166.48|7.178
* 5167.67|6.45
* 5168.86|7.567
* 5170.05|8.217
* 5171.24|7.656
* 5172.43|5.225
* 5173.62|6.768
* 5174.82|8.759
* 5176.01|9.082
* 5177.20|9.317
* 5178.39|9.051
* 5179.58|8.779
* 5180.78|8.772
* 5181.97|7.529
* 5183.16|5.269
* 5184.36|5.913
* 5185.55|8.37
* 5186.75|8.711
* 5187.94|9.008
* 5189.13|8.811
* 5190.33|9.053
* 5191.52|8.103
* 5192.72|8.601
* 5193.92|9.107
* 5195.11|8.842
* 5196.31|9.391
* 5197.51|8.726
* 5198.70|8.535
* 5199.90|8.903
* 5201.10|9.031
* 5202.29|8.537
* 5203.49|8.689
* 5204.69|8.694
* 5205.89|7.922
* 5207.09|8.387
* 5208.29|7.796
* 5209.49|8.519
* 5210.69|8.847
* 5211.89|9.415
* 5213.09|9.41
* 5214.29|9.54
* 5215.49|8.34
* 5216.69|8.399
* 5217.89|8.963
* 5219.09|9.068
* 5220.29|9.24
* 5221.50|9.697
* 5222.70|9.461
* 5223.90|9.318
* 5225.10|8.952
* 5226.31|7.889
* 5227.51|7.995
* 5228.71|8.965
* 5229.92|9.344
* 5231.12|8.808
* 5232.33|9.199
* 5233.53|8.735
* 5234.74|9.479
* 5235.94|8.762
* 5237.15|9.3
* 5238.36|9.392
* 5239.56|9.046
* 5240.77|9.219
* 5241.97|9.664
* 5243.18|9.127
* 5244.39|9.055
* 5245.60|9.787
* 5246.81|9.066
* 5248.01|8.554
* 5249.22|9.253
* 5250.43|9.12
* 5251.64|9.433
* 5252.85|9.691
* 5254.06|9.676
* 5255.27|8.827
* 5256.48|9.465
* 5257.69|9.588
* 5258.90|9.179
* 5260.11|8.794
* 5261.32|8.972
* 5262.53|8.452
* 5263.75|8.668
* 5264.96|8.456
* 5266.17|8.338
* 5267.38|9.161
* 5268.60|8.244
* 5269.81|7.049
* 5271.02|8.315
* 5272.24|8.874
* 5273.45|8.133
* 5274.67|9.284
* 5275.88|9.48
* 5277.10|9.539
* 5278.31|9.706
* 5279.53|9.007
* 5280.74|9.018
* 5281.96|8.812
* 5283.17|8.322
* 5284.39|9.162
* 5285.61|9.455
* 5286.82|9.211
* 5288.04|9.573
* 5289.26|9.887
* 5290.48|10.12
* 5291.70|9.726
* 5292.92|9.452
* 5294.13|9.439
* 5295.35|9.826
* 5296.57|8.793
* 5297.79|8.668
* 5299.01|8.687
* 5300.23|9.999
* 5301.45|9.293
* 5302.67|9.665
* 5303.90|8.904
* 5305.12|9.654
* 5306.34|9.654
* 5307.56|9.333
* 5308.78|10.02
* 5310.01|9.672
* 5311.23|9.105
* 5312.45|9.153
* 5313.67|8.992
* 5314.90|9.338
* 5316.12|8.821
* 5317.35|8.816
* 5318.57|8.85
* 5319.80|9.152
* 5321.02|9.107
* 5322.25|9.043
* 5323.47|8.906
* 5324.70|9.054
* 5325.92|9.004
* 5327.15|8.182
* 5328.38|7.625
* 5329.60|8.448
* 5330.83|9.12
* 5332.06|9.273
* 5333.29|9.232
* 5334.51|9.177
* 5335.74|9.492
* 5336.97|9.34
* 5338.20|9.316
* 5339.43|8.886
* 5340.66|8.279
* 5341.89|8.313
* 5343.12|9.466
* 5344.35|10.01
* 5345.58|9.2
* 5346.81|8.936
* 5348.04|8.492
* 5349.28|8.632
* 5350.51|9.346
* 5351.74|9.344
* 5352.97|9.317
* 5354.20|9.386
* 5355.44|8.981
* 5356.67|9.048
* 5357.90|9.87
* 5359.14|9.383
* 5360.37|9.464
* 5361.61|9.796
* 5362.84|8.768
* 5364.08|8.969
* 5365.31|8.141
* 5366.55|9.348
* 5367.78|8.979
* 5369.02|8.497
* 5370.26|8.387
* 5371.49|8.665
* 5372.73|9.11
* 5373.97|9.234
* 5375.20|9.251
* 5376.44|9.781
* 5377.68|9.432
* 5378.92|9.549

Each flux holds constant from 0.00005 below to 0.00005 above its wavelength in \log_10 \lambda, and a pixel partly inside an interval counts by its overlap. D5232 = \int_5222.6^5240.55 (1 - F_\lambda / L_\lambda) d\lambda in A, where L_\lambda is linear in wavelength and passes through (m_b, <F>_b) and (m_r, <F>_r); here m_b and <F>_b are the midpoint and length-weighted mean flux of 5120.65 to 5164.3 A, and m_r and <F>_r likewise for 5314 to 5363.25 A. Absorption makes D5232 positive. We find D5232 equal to 0.1 A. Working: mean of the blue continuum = 9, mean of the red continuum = 9.06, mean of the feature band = 8.97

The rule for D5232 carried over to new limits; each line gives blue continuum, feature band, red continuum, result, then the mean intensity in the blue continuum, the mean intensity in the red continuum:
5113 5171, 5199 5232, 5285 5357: 0.7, 8.91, 9.17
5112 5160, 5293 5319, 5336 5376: -0.6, 9.06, 9.07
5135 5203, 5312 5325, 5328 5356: -0.1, 8.52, 9.04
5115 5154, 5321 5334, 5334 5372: 0.4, 8.96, 9.07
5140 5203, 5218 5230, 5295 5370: -0.4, 8.52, 9.1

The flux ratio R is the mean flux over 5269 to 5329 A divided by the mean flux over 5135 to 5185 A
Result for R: 1.08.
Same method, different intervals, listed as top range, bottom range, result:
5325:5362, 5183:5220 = 1.06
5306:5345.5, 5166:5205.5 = 1.11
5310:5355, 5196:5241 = 1.01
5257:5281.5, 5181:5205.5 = 1.05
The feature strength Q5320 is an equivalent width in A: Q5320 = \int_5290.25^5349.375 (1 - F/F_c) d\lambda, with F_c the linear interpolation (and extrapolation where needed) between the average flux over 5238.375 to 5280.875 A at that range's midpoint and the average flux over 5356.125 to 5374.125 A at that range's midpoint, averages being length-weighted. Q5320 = -0.7 A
